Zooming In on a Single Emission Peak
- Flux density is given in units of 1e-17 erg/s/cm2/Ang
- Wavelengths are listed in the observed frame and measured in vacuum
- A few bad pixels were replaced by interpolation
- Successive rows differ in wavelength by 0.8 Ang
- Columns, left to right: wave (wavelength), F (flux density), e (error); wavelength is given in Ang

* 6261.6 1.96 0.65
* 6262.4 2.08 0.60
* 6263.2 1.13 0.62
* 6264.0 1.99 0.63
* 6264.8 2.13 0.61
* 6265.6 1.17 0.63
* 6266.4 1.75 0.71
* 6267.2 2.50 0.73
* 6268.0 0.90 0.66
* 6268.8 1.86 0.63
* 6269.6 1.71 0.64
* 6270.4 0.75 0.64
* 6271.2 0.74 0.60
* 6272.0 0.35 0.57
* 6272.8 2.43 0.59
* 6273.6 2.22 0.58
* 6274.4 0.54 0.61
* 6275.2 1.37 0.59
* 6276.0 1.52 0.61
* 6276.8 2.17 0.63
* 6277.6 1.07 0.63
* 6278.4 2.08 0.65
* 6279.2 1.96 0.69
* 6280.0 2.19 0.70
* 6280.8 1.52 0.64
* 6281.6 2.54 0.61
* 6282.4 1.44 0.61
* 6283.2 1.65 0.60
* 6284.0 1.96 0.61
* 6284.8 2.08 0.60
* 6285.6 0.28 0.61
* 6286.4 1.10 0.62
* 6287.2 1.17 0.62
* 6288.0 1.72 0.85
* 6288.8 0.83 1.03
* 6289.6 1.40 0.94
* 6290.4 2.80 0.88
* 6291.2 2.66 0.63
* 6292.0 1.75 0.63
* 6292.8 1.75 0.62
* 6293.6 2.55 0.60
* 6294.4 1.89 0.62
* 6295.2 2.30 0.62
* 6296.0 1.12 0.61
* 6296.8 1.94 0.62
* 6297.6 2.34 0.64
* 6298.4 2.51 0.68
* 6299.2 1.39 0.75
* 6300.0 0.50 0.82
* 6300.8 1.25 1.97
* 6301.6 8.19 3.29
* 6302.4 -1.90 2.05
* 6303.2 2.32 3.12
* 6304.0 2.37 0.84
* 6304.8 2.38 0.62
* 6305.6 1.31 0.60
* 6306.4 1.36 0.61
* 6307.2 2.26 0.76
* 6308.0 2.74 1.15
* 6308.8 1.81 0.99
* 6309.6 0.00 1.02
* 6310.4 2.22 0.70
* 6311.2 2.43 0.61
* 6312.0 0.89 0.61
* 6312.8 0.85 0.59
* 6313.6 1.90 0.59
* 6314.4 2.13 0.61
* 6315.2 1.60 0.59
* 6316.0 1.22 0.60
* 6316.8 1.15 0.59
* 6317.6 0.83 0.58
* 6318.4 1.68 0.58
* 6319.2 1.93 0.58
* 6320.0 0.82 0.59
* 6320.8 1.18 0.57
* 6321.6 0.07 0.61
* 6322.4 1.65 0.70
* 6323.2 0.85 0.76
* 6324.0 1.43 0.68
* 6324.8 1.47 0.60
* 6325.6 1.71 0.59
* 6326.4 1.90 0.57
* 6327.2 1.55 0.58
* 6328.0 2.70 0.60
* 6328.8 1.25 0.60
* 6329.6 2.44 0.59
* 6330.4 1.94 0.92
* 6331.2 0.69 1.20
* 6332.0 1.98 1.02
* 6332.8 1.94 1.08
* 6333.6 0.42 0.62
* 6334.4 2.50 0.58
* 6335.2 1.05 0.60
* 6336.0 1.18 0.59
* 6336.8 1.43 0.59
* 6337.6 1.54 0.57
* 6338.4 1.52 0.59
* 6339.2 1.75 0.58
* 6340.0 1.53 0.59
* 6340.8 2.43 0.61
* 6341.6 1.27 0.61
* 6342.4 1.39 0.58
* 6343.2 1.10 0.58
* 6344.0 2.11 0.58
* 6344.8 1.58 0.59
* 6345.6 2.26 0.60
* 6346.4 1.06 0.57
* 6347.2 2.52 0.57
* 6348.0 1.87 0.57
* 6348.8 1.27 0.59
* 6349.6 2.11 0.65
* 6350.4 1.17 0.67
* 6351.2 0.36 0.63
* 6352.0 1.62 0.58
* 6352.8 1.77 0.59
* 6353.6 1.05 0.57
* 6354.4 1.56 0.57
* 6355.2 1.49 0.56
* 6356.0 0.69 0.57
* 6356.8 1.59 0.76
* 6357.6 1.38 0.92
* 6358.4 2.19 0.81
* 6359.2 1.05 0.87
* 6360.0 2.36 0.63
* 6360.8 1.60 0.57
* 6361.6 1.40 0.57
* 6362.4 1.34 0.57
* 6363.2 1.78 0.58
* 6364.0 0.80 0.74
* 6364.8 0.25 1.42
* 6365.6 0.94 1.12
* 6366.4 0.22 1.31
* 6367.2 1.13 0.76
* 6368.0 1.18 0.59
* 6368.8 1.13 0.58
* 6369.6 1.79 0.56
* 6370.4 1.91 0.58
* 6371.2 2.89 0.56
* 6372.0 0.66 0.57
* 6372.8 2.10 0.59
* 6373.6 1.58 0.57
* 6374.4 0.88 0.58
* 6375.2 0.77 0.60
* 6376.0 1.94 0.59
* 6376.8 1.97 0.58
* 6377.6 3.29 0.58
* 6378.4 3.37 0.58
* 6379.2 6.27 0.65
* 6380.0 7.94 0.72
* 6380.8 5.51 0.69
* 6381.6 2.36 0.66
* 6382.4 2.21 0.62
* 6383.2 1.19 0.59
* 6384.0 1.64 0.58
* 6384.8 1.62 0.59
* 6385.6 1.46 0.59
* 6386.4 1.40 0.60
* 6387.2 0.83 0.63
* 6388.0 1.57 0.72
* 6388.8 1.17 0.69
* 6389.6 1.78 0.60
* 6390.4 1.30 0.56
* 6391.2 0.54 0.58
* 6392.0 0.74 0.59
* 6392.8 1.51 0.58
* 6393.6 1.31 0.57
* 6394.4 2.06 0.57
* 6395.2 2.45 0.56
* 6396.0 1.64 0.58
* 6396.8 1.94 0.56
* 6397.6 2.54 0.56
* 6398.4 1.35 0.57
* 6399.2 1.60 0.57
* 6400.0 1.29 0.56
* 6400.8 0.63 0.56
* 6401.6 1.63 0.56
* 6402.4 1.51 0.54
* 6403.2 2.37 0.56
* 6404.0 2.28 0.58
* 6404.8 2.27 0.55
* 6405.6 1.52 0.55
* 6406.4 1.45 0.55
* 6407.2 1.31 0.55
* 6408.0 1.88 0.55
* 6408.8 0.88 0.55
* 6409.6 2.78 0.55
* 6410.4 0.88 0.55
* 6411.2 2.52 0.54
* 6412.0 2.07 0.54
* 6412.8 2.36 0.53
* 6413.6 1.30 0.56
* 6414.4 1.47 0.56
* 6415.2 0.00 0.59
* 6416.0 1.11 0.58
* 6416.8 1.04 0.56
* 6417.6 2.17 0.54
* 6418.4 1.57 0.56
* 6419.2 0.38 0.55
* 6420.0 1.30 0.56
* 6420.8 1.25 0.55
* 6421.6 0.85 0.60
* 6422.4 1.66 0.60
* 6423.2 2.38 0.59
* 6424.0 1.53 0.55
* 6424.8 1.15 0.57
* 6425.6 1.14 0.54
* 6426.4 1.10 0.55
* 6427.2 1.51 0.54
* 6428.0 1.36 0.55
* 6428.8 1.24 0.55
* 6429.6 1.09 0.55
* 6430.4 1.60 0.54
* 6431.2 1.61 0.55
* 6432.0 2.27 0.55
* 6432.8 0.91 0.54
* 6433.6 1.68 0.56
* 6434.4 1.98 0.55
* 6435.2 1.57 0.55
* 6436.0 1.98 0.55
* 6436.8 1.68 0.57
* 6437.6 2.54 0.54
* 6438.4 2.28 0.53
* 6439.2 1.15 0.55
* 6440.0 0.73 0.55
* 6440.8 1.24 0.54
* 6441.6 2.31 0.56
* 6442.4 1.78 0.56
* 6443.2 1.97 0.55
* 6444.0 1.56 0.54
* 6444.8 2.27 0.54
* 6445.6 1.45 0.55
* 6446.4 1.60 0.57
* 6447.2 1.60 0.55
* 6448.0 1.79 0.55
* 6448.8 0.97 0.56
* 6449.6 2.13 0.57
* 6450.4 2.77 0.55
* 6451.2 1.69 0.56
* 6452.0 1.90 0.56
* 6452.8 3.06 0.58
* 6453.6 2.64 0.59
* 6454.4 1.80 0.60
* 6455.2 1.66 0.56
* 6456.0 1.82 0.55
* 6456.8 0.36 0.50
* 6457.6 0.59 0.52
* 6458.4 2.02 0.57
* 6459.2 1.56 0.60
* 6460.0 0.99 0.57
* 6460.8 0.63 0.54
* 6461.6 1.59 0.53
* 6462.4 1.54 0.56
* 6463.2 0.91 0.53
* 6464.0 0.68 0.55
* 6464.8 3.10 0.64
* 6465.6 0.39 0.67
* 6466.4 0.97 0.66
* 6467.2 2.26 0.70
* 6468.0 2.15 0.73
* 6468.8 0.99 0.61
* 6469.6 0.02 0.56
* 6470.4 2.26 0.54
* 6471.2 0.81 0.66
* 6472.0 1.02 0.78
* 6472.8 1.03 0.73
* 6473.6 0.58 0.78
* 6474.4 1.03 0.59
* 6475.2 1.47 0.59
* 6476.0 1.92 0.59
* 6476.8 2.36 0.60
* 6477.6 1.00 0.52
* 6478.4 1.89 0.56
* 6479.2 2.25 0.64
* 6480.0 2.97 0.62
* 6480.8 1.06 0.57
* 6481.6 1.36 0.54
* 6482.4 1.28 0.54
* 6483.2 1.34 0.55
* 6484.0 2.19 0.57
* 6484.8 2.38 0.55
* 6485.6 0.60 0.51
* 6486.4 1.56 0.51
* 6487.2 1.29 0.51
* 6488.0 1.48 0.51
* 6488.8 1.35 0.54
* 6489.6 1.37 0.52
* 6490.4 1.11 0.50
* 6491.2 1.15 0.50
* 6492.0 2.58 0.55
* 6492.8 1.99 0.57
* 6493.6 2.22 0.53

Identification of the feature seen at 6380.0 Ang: H-beta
